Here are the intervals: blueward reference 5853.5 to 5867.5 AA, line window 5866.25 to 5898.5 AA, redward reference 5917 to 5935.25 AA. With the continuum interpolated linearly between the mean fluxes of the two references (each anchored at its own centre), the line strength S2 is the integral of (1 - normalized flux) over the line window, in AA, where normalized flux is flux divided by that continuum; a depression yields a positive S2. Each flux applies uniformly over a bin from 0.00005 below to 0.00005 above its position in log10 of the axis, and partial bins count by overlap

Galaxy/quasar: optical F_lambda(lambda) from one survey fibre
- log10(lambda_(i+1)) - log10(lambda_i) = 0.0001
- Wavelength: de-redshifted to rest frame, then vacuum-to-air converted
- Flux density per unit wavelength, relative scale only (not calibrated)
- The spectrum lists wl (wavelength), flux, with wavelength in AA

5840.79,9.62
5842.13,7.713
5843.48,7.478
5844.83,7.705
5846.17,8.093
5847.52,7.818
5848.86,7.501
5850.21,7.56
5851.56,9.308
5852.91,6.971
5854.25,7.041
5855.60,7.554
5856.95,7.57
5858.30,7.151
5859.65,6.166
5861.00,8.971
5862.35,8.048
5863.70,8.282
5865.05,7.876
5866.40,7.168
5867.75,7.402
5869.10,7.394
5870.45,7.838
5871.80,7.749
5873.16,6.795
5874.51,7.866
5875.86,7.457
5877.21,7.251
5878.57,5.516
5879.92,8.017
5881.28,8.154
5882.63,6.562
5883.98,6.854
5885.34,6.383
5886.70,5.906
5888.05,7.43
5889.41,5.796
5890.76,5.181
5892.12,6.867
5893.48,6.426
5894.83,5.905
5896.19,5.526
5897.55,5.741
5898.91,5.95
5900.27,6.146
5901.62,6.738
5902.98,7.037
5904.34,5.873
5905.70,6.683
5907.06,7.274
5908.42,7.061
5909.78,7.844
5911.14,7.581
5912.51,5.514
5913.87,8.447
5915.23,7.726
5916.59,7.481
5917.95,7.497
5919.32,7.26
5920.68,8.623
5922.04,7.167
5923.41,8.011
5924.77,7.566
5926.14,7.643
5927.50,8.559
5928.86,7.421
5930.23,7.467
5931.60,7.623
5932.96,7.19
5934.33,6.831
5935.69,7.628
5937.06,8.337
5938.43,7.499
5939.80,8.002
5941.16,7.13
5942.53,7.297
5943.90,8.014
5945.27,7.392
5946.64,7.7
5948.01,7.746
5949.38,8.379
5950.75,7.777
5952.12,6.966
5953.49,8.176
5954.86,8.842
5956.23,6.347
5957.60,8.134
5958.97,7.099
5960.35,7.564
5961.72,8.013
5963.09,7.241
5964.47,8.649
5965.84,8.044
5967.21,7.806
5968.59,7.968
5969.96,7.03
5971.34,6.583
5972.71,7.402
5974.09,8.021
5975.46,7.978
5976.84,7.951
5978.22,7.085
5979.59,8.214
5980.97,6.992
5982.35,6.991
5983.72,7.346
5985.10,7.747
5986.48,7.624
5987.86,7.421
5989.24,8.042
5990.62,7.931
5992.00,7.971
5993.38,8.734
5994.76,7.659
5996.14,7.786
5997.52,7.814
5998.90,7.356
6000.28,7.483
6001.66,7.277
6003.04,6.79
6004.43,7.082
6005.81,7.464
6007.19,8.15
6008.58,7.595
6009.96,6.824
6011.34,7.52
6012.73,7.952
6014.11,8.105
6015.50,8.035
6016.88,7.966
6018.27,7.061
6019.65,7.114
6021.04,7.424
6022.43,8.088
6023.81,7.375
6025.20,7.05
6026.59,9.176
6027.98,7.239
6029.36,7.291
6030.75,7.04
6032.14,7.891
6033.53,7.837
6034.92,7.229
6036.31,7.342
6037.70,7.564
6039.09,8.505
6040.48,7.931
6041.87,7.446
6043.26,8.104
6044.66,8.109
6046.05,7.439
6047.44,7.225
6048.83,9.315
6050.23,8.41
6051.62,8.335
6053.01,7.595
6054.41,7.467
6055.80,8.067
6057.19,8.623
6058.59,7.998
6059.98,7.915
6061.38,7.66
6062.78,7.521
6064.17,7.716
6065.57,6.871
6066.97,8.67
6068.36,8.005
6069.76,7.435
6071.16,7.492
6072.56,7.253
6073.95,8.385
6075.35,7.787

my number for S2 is 3.4 AA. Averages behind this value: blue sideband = 7.58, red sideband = 7.6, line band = 6.79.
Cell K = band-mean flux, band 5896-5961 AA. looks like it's 7.38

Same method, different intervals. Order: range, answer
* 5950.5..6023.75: 7.62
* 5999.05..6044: 7.59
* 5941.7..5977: 7.69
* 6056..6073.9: 7.8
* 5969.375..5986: 7.45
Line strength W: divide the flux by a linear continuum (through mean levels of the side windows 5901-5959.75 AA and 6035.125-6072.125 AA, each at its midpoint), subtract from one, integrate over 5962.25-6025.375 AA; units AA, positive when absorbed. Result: 0.6 AA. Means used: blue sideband 7.5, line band 7.61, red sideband 7.86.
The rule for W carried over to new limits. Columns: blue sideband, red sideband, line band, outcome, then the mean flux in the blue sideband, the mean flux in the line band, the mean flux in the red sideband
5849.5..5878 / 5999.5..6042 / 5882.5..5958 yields 3.9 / 7.58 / 7.18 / 7.58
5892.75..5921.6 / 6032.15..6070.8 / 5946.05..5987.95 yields -2.1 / 6.88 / 7.64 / 7.86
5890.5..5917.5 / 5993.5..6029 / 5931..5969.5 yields -3.3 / 6.68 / 7.69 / 7.59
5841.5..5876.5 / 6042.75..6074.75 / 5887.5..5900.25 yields 2.7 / 7.63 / 6.08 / 7.89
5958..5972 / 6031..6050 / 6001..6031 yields 0.9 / 7.61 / 7.54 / 7.83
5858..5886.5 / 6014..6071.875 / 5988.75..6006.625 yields 0.0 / 7.35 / 7.65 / 7.77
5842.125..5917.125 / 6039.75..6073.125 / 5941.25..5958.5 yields -0.7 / 7.12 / 7.7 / 7.86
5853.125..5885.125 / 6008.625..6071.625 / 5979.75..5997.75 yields -0.1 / 7.4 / 7.71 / 7.75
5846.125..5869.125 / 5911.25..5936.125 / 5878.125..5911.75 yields 4.5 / 7.65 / 6.58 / 7.54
